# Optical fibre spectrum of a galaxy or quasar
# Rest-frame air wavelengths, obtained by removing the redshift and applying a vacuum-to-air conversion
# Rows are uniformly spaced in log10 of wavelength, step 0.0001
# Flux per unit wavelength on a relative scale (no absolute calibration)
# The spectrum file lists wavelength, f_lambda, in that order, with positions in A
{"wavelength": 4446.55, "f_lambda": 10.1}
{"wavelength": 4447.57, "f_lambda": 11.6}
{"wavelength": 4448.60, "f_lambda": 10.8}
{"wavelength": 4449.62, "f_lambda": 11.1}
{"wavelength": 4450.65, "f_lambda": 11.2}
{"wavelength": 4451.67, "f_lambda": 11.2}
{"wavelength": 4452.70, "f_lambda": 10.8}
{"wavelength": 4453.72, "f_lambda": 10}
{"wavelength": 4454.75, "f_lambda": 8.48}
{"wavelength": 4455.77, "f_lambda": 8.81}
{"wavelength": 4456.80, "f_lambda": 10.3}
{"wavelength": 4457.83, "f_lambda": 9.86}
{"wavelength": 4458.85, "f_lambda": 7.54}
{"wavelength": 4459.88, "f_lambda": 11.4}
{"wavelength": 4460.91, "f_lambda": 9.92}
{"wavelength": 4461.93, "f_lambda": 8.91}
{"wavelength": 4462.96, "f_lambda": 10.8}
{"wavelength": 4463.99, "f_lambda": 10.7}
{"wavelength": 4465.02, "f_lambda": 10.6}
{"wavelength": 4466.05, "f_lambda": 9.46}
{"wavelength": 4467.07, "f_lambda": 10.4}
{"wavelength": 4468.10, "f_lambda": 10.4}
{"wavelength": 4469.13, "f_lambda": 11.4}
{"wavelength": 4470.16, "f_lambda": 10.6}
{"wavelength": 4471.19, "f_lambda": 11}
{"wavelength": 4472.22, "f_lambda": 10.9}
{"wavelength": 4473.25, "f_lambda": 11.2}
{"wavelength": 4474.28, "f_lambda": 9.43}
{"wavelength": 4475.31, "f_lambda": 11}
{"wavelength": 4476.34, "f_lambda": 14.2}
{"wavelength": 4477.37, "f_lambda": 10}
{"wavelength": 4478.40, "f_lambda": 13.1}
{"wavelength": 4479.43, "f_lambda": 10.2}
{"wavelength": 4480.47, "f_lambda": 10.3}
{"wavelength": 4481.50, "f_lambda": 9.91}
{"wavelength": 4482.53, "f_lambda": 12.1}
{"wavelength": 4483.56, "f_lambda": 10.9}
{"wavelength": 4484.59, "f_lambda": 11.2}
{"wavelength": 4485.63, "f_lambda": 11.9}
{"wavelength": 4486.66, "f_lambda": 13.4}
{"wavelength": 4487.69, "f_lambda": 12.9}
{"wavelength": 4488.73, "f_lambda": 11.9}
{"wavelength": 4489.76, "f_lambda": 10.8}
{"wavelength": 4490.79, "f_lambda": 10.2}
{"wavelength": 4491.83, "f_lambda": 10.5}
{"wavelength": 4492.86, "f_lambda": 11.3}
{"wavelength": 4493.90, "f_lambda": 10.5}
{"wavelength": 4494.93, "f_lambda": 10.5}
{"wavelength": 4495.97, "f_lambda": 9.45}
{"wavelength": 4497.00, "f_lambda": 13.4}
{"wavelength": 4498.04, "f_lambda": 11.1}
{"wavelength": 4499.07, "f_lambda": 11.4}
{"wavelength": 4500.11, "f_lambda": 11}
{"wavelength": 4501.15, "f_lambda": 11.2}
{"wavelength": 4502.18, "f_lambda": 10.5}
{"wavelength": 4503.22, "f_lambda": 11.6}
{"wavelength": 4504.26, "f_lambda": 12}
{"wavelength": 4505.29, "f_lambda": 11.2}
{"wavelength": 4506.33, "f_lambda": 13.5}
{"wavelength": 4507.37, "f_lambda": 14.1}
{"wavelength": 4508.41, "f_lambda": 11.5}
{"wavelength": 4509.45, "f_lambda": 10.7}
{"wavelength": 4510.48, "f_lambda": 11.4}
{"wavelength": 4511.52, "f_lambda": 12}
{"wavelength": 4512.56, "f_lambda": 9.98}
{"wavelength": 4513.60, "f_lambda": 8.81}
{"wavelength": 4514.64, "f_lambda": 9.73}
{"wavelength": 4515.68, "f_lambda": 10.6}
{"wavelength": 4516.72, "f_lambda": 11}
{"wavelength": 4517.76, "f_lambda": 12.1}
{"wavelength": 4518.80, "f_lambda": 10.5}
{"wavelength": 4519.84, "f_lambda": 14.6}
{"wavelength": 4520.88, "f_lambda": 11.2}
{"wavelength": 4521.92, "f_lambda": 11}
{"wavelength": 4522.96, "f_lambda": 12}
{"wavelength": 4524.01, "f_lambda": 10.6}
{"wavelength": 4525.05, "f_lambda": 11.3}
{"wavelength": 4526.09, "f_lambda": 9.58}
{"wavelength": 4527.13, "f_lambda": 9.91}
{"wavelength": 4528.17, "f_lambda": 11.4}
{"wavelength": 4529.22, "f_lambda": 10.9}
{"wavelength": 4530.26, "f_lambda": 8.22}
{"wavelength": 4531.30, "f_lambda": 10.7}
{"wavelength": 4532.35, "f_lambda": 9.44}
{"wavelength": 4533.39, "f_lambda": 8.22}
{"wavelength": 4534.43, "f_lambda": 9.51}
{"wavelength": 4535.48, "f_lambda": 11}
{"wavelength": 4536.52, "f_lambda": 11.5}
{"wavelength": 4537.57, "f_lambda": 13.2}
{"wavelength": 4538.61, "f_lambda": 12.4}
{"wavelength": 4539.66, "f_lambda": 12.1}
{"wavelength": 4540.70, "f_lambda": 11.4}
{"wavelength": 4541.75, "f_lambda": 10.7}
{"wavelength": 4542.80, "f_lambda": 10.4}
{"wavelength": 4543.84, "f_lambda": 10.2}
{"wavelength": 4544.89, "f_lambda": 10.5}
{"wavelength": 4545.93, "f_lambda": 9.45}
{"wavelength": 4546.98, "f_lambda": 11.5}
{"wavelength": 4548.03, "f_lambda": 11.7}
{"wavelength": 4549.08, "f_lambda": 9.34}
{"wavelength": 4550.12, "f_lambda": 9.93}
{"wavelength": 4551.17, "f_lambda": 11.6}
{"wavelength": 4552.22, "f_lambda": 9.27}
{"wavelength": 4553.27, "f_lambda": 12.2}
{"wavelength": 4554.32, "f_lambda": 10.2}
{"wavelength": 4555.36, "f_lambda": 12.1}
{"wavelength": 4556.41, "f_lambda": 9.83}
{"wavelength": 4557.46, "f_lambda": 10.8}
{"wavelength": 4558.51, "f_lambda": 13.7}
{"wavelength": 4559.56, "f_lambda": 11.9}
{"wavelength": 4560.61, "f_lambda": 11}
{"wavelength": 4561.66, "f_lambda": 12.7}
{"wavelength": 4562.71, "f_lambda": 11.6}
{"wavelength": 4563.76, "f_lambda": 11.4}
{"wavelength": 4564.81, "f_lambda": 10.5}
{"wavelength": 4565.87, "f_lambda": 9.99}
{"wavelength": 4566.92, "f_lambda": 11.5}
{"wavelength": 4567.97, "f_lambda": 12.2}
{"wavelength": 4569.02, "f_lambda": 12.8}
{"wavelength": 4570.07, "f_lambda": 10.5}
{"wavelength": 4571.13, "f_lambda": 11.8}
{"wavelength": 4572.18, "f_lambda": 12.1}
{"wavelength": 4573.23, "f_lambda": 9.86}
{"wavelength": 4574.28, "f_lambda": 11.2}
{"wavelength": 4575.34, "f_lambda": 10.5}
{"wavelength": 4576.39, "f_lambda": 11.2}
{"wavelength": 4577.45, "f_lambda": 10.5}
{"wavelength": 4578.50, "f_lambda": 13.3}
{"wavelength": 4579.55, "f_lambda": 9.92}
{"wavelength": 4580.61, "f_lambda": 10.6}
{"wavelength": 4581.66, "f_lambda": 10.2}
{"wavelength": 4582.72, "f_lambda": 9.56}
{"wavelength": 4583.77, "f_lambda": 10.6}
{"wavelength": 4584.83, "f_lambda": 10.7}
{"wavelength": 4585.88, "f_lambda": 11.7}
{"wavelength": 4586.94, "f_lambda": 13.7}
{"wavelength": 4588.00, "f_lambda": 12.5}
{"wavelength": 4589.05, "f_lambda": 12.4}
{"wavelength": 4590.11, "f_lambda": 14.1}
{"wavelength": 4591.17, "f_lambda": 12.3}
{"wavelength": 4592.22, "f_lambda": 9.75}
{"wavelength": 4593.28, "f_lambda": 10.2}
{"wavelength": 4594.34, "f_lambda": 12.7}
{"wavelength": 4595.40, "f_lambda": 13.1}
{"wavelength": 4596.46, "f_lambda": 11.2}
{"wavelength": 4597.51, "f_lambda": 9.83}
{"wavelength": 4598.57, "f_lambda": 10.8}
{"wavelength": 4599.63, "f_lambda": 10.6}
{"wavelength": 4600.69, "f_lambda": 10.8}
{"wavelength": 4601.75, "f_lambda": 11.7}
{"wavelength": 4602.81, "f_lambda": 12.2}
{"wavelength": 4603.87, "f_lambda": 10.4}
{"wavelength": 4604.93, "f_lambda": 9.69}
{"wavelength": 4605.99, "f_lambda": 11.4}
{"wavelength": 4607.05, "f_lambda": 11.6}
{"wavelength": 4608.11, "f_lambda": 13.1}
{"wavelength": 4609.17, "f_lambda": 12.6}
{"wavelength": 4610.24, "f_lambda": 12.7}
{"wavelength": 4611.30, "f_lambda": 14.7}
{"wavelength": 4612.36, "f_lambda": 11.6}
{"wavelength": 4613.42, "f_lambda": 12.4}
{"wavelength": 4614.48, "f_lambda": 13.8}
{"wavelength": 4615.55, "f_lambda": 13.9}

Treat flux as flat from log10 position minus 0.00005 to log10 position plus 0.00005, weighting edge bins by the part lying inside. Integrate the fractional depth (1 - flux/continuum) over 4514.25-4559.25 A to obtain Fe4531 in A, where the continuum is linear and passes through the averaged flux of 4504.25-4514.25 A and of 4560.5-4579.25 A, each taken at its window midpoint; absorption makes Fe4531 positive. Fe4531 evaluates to 2.13 A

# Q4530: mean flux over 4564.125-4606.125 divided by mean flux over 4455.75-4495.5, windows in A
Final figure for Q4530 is 1.04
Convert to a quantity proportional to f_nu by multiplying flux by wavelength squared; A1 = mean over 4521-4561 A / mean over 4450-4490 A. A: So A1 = 1.04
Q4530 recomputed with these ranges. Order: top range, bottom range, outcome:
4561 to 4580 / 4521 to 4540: 1.06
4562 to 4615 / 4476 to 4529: 1.02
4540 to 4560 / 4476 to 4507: 0.96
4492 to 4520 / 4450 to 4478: 1.08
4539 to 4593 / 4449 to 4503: 1.04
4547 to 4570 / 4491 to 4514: 1.00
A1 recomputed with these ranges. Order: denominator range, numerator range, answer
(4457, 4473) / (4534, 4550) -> 1.10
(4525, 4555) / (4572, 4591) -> 1.09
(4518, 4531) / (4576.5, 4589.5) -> 1.06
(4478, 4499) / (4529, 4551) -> 0.96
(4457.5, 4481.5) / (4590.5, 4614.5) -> 1.17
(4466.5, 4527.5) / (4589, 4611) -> 1.08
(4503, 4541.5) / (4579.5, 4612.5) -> 1.08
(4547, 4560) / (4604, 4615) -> 1.14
